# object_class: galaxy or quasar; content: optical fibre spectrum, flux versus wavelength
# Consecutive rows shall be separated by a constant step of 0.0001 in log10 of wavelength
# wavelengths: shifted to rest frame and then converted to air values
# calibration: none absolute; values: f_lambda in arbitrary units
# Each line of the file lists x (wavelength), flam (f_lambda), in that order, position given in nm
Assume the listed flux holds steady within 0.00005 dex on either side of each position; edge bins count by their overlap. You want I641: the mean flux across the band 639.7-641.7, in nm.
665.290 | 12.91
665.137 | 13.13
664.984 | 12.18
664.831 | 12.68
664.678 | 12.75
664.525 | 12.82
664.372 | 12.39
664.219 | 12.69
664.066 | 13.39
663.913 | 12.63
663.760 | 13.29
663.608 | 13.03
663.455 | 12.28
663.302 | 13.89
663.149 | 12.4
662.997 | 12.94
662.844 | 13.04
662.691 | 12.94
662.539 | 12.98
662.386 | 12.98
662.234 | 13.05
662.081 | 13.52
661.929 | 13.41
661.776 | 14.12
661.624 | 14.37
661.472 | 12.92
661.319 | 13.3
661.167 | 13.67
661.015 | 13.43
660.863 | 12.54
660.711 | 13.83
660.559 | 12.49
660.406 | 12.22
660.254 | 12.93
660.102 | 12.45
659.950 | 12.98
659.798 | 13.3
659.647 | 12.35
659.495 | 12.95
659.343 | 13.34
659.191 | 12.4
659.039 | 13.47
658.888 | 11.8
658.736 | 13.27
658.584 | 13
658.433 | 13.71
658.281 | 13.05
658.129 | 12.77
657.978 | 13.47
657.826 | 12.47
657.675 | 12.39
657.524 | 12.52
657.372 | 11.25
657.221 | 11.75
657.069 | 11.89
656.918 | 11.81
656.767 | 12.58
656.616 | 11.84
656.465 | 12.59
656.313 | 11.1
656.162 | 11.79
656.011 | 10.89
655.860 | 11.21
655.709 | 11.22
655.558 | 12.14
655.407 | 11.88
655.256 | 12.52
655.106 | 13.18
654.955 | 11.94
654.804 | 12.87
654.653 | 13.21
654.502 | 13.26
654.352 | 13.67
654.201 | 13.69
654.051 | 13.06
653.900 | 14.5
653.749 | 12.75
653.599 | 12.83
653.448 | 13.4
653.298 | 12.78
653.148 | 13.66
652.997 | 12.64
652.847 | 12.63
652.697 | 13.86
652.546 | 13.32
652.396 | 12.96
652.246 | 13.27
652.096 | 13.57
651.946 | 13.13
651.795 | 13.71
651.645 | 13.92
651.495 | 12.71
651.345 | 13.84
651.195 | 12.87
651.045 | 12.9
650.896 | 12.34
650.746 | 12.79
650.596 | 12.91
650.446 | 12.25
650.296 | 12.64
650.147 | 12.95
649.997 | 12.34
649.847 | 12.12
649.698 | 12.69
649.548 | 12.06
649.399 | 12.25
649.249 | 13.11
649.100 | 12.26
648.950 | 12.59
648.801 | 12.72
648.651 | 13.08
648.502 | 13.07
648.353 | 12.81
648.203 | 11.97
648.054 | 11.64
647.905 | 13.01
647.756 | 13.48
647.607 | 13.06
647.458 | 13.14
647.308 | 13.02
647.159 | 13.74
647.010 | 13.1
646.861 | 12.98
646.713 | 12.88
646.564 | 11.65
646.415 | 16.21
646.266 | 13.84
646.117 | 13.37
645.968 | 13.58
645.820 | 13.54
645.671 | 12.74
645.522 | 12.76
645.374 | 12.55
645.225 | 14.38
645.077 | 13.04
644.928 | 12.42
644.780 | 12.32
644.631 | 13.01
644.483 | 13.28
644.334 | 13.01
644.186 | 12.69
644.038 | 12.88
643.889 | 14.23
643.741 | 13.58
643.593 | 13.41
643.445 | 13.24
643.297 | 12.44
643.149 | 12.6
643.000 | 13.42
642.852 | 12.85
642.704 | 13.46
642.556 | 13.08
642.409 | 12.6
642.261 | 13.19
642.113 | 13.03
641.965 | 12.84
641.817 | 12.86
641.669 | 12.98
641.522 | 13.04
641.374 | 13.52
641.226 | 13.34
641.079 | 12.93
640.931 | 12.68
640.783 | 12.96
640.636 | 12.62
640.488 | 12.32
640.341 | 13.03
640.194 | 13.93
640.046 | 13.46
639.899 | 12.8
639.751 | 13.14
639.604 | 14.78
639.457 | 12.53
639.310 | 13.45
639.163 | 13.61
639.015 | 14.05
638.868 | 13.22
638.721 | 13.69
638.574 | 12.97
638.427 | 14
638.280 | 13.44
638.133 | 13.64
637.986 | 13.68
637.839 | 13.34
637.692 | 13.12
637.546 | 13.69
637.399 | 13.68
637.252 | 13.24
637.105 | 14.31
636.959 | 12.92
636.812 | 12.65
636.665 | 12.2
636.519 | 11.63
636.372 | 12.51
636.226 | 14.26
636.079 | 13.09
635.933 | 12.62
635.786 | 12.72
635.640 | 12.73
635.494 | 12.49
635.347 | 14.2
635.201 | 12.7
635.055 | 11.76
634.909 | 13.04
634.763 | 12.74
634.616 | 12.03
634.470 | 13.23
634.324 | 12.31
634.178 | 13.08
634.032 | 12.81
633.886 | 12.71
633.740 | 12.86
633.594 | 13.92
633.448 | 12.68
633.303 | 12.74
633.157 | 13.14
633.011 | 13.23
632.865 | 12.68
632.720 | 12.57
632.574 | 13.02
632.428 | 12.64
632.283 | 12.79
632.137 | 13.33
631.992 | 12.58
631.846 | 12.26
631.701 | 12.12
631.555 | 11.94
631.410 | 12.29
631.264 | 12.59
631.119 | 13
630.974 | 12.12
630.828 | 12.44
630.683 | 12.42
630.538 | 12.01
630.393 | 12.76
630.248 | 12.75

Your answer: 13.1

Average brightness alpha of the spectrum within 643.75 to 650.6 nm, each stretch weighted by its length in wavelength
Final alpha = 12.9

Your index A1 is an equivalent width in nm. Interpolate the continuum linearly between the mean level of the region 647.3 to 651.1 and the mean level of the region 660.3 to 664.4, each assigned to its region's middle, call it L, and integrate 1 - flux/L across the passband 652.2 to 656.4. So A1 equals 0.04 nm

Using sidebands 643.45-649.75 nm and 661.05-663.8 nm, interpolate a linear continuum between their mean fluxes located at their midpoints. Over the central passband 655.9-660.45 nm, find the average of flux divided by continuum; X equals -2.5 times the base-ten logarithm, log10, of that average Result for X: 0.06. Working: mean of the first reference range 13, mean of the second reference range 13.2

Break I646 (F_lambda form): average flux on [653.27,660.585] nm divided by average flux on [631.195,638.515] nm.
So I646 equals 0.97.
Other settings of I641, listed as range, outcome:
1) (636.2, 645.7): 13.2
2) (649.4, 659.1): 12.7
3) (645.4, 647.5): 13.3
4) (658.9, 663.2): 13.1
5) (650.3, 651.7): 12.9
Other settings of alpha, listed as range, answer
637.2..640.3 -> 13.5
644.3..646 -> 13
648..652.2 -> 12.8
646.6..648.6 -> 12.9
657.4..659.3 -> 12.8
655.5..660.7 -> 12.4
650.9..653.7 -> 13.2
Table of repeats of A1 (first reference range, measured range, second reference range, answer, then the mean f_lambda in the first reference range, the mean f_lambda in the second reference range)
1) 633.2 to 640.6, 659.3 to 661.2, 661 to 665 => 0.02 nm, 13.1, 13.1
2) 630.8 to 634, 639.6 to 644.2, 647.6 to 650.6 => -0.16 nm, 12.7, 12.6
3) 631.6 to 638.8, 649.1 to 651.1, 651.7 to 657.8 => 0.03 nm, 13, 12.6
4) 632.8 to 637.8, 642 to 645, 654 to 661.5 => -0.05 nm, 12.9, 12.6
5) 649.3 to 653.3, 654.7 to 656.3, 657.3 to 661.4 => 0.12 nm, 12.9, 12.9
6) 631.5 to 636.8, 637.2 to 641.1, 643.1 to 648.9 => -0.13 nm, 12.8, 13.1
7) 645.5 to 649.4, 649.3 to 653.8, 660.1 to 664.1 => 0.04 nm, 13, 13.1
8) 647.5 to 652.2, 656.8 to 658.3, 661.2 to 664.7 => 0.08 nm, 12.8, 13.1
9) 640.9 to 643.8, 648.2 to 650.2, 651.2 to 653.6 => 0.09 nm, 13.1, 13.3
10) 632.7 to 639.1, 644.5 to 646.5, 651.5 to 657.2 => -0.07 nm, 13.1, 12.7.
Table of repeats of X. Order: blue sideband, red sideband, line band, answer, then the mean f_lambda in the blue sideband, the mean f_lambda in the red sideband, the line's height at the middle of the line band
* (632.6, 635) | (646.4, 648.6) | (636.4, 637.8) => -0.01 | 12.9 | 13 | 12.9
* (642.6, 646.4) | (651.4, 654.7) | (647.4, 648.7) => 0.04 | 13.2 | 13.3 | 13.2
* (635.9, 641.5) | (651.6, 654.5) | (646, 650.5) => 0.04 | 13.2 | 13.3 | 13.3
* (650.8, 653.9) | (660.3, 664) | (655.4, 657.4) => 0.13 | 13.2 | 13.1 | 13.2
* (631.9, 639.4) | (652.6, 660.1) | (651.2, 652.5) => -0.05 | 13.1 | 12.6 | 12.7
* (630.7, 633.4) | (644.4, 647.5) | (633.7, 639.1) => -0.02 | 12.6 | 13.2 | 12.8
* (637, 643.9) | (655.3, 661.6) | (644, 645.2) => 0.02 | 13.3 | 12.5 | 13.1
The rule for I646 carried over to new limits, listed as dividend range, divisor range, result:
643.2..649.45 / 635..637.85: 1.00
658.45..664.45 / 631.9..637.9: 1.01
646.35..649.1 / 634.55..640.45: 0.98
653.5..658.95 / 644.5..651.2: 0.97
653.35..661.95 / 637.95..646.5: 0.96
